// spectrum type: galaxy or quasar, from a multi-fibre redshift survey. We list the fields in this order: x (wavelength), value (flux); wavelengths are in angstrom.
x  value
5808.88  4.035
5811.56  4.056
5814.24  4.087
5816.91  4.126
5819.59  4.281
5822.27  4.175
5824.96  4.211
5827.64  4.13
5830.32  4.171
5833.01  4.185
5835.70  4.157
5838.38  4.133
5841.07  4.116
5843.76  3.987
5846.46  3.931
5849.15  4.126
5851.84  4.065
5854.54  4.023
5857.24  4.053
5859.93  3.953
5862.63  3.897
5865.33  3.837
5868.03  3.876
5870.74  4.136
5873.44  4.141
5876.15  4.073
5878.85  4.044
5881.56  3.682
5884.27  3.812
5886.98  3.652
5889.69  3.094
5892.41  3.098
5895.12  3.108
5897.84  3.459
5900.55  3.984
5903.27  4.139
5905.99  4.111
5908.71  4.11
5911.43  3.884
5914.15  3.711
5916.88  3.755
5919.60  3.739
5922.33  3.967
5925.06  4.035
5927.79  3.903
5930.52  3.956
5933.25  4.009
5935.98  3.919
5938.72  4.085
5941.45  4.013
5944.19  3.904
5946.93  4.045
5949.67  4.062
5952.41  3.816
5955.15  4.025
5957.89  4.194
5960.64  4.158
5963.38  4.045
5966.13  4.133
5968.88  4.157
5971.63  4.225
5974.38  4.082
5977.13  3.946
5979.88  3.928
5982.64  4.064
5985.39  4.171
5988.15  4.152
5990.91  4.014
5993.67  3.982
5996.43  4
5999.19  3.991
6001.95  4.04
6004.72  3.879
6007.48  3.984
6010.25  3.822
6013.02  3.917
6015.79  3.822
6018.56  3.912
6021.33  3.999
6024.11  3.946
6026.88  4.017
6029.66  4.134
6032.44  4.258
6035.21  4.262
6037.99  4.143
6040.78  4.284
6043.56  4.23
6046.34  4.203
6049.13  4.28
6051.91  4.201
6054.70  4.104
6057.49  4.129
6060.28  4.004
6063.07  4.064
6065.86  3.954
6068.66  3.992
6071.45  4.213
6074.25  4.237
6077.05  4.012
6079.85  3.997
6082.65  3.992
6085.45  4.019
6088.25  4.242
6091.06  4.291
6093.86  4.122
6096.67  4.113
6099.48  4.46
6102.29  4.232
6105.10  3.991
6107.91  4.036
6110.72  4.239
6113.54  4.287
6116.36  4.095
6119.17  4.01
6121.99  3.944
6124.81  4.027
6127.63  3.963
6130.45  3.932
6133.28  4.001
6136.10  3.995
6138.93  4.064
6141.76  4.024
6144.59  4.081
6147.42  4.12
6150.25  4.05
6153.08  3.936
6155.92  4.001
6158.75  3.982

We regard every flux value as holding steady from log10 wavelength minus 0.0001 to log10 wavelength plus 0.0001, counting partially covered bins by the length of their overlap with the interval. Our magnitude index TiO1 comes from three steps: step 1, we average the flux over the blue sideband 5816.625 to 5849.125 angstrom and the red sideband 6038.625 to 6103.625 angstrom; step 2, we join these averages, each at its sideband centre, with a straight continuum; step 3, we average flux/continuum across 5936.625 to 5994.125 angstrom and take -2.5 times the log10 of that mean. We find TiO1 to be 0.02 mag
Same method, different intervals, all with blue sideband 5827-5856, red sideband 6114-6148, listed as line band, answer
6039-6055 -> -0.046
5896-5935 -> 0.047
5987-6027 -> 0.025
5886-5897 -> 0.253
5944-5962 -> 0.008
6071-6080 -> -0.021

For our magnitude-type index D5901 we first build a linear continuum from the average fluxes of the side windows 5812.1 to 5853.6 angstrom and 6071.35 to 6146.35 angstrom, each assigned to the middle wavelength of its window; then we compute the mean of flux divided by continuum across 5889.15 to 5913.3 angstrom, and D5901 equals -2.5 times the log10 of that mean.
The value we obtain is 0.12 mag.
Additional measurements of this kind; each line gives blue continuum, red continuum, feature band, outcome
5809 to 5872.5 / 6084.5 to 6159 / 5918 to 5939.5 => 0.04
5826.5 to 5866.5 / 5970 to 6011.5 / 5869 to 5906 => 0.08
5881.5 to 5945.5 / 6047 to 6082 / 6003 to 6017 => 0.03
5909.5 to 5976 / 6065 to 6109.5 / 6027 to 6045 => -0.03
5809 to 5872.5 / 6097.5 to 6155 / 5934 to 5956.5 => 0.02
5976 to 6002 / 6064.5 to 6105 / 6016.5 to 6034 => 0.01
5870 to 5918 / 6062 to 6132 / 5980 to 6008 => -0.03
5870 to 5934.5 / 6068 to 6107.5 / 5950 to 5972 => -0.05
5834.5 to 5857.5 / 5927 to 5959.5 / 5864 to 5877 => 0.01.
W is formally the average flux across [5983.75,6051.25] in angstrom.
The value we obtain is 4.06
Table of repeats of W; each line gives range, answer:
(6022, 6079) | 4.13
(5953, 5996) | 4.08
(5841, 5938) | 3.87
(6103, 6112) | 4.1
